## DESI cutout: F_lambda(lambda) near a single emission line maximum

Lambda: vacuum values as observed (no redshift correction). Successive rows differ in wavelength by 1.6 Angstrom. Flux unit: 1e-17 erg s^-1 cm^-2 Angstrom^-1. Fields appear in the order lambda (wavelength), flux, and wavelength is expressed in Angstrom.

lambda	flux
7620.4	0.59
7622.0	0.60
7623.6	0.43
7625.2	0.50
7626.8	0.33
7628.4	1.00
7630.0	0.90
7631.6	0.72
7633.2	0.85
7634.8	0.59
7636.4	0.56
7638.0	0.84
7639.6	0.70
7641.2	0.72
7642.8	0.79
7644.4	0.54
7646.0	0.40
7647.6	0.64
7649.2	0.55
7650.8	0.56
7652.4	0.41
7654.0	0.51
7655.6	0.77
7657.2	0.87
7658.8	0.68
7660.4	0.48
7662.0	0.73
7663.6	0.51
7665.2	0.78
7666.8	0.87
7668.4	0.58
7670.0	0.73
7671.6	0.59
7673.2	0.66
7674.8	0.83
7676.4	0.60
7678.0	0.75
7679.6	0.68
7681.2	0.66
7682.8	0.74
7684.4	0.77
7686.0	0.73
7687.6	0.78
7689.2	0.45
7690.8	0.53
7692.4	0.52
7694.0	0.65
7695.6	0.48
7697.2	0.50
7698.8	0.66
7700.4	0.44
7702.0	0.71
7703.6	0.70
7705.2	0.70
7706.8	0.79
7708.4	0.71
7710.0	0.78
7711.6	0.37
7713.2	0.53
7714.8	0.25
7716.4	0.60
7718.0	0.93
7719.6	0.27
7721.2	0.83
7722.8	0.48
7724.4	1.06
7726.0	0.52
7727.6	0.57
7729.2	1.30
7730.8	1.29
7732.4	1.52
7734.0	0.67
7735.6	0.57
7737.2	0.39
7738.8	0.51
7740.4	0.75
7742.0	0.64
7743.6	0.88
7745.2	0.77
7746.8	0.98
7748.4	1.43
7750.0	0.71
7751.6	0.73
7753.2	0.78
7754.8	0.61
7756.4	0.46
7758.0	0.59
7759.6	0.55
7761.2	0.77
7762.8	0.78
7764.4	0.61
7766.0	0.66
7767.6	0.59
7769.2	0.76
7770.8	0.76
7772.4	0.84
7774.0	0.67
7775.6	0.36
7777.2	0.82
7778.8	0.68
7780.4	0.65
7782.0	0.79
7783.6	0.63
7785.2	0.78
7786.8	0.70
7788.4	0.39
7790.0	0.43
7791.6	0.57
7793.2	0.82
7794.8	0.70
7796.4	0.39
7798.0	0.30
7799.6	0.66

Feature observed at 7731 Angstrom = [S II]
